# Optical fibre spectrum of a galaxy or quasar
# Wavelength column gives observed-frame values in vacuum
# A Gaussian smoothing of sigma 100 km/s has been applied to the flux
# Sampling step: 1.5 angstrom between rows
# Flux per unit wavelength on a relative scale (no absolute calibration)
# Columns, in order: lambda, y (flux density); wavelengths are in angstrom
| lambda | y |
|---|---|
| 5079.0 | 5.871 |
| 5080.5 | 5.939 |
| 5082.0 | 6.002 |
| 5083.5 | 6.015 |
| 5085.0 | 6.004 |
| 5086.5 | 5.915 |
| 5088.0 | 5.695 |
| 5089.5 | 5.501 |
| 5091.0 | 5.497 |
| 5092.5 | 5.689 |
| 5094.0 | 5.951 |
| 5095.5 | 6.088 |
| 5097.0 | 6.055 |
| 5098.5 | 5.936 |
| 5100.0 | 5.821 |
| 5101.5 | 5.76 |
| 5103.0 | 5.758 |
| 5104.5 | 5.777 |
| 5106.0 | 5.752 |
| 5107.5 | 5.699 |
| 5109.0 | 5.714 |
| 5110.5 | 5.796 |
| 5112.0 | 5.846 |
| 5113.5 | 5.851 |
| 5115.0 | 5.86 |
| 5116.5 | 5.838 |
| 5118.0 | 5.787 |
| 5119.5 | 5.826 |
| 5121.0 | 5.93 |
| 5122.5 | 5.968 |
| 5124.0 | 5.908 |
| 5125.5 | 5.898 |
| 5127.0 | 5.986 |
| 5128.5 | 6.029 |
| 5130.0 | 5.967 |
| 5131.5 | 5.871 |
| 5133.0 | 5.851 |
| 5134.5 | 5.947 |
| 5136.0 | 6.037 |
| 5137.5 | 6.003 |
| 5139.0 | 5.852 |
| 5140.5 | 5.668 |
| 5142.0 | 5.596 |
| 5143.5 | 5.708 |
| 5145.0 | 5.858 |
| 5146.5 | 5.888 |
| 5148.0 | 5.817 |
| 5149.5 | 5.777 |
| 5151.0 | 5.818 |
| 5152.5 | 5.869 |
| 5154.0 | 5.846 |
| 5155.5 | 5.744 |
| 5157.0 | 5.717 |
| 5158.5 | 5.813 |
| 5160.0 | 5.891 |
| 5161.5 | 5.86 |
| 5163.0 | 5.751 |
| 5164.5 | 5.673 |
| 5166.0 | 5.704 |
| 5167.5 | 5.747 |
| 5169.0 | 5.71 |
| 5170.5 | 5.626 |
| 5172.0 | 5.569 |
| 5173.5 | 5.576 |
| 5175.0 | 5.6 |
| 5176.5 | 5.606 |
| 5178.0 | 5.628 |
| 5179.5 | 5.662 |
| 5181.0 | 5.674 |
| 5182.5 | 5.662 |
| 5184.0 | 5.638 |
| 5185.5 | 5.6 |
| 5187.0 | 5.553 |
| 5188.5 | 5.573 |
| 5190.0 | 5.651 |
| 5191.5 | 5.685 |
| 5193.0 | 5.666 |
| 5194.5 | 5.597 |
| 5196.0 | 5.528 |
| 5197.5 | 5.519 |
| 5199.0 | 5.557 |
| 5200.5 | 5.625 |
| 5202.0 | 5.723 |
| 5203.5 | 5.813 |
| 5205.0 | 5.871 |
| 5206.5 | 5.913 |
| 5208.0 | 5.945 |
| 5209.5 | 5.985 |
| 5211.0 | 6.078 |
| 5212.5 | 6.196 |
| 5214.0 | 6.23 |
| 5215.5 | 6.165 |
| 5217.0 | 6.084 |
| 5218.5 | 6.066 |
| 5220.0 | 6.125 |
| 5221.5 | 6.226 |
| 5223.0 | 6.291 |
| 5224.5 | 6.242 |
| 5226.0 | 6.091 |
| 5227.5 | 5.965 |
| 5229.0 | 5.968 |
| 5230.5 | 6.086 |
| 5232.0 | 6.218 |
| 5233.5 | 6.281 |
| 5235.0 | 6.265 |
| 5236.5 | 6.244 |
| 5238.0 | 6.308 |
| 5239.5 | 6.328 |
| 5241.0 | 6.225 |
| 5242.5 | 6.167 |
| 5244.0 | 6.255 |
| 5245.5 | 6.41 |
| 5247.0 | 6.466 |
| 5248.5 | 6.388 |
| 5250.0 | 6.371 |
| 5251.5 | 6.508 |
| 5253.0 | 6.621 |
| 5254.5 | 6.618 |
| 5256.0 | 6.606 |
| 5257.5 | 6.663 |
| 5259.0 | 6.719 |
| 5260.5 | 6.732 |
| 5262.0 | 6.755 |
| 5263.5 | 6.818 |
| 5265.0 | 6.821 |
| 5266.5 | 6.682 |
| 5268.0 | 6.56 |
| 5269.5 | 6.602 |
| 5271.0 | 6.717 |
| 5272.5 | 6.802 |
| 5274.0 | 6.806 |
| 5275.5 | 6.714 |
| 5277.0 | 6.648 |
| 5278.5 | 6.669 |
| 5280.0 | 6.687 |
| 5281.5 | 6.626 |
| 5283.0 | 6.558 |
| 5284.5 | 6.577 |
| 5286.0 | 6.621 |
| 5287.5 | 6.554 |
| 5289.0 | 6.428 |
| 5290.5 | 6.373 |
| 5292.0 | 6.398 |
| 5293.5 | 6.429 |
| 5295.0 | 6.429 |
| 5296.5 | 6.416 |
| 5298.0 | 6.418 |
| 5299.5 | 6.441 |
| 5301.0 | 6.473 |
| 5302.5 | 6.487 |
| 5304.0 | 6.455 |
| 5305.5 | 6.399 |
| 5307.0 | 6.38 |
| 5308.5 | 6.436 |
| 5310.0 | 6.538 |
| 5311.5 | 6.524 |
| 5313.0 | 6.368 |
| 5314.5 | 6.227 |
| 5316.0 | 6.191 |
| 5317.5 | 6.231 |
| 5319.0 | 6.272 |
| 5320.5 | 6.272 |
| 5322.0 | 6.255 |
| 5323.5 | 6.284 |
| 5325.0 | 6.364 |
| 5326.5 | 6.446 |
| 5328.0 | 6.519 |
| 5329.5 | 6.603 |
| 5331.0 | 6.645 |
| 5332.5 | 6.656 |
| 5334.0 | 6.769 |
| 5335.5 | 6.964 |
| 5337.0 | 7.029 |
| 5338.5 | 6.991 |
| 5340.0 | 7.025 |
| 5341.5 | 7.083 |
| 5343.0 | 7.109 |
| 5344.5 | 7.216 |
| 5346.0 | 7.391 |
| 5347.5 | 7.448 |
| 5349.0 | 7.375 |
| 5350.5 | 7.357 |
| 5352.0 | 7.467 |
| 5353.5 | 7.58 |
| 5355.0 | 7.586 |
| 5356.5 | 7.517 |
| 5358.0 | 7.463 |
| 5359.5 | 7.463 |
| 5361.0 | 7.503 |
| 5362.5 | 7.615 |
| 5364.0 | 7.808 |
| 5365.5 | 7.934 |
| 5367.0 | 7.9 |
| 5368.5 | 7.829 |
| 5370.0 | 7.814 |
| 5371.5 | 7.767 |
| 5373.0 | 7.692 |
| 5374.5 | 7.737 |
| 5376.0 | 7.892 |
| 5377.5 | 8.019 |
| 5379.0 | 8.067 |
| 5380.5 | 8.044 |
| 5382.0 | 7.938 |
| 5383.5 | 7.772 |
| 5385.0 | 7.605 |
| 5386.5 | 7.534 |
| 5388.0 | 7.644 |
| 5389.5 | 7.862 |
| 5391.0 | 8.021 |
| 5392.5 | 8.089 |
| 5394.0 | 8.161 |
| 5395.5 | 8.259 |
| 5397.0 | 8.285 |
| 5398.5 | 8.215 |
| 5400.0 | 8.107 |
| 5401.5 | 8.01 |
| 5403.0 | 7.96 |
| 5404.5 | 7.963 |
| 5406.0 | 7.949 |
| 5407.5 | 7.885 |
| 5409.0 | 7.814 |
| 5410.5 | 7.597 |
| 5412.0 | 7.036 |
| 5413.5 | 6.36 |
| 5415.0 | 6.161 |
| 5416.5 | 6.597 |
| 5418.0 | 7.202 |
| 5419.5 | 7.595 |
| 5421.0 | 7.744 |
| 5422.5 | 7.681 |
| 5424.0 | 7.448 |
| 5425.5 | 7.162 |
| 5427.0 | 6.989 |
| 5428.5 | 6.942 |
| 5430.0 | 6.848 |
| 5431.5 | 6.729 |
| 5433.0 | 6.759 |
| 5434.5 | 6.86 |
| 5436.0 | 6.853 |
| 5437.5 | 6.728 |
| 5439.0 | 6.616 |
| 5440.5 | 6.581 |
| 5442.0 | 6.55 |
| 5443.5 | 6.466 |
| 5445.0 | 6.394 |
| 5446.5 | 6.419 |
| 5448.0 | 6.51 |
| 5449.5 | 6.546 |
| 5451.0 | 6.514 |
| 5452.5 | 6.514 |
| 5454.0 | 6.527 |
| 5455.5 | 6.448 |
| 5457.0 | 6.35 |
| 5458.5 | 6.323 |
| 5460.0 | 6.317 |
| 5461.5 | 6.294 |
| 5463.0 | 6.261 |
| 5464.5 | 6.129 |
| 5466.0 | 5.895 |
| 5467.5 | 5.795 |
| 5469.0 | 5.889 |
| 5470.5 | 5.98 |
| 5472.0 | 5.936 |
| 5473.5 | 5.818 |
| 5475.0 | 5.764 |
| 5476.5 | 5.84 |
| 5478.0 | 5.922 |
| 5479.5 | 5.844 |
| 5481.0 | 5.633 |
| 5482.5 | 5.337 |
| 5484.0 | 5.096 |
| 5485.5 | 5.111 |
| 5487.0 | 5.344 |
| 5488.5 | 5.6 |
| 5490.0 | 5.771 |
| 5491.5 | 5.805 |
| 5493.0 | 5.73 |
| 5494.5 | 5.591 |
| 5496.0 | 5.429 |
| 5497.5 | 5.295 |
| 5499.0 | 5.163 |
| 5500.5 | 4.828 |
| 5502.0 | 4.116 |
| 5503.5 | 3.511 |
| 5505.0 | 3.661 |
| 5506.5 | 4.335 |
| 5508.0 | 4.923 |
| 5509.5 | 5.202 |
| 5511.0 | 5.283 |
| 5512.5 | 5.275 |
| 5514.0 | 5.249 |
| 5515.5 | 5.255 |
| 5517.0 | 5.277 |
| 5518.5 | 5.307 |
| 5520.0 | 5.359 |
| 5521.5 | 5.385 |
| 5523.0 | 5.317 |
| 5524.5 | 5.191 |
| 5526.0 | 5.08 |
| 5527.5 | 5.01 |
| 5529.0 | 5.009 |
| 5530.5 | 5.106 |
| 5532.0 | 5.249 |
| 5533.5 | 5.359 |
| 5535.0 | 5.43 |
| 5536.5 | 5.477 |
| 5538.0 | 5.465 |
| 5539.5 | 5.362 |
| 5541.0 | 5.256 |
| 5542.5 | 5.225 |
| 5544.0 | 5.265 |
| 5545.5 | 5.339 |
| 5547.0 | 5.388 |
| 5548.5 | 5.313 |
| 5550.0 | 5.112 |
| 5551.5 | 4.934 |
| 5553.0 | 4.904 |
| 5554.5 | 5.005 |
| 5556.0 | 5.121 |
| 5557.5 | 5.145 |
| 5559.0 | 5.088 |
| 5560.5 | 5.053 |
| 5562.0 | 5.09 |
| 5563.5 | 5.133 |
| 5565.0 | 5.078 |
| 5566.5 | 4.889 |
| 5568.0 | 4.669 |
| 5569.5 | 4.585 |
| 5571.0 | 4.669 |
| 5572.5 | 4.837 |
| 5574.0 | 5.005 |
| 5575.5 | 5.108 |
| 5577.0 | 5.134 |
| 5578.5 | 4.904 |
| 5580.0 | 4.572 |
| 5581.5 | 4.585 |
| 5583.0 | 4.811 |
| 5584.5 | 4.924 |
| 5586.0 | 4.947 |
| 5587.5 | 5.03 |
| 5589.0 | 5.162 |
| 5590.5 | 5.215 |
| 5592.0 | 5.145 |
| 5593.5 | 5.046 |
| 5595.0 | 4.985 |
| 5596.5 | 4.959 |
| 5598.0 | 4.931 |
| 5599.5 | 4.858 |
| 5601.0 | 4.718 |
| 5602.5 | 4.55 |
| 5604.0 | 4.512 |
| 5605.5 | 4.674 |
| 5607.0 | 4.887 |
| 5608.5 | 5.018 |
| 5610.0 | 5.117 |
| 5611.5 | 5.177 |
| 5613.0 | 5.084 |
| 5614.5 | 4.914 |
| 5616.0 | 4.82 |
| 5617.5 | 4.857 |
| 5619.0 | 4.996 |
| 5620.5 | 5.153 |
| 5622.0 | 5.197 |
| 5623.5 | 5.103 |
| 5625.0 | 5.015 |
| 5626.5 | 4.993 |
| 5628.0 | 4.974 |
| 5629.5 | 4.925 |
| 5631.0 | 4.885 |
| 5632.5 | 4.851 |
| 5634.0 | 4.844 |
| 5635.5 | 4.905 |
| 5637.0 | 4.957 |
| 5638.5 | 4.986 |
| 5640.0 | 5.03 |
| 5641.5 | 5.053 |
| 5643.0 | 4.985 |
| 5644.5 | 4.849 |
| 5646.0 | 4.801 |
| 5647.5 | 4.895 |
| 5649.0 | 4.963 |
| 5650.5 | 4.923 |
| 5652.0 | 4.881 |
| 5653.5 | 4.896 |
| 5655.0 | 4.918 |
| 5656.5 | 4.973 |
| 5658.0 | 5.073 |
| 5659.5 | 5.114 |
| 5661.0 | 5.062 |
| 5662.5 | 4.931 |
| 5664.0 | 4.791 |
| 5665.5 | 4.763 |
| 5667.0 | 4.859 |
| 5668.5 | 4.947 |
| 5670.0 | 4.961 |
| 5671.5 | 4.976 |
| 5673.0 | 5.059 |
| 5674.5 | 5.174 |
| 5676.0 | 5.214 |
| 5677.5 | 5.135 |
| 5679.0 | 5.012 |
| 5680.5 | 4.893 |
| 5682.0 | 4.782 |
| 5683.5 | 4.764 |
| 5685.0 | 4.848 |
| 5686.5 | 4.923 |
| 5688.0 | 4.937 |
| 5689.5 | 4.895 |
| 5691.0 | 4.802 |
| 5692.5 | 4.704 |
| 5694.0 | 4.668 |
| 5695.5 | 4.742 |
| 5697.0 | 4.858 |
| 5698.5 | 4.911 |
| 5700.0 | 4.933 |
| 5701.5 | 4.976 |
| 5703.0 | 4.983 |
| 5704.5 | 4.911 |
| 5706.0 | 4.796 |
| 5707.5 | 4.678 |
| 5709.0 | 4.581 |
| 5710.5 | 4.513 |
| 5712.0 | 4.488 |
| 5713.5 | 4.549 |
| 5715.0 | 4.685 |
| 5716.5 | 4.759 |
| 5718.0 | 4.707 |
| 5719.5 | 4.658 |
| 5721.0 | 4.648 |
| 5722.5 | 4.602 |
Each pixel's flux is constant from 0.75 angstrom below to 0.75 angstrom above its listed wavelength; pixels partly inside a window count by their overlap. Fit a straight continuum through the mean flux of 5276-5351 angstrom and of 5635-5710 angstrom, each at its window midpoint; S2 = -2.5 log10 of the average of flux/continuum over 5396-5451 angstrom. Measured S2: -0.17 mag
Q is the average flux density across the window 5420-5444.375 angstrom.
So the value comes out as 6.94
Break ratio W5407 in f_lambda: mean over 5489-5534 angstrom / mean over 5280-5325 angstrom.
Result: 0.80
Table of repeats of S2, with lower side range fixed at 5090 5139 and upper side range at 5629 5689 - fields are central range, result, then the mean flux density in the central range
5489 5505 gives 0.033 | 5.06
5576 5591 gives 0.031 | 4.93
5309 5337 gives -0.174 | 6.47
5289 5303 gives -0.158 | 6.43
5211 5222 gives -0.084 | 6.15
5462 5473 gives -0.139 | 5.99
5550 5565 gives 0.012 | 5.06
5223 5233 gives -0.082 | 6.11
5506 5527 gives 0.000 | 5.18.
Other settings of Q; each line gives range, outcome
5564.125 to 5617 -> 4.9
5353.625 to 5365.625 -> 7.59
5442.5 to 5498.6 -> 5.96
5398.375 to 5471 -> 6.86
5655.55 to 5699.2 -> 4.92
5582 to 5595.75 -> 5.02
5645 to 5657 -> 4.9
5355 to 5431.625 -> 7.64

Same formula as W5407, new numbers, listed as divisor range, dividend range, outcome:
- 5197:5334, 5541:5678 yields 0.78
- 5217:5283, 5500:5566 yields 0.79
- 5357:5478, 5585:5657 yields 0.69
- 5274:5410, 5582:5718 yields 0.69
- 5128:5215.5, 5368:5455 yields 1.27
